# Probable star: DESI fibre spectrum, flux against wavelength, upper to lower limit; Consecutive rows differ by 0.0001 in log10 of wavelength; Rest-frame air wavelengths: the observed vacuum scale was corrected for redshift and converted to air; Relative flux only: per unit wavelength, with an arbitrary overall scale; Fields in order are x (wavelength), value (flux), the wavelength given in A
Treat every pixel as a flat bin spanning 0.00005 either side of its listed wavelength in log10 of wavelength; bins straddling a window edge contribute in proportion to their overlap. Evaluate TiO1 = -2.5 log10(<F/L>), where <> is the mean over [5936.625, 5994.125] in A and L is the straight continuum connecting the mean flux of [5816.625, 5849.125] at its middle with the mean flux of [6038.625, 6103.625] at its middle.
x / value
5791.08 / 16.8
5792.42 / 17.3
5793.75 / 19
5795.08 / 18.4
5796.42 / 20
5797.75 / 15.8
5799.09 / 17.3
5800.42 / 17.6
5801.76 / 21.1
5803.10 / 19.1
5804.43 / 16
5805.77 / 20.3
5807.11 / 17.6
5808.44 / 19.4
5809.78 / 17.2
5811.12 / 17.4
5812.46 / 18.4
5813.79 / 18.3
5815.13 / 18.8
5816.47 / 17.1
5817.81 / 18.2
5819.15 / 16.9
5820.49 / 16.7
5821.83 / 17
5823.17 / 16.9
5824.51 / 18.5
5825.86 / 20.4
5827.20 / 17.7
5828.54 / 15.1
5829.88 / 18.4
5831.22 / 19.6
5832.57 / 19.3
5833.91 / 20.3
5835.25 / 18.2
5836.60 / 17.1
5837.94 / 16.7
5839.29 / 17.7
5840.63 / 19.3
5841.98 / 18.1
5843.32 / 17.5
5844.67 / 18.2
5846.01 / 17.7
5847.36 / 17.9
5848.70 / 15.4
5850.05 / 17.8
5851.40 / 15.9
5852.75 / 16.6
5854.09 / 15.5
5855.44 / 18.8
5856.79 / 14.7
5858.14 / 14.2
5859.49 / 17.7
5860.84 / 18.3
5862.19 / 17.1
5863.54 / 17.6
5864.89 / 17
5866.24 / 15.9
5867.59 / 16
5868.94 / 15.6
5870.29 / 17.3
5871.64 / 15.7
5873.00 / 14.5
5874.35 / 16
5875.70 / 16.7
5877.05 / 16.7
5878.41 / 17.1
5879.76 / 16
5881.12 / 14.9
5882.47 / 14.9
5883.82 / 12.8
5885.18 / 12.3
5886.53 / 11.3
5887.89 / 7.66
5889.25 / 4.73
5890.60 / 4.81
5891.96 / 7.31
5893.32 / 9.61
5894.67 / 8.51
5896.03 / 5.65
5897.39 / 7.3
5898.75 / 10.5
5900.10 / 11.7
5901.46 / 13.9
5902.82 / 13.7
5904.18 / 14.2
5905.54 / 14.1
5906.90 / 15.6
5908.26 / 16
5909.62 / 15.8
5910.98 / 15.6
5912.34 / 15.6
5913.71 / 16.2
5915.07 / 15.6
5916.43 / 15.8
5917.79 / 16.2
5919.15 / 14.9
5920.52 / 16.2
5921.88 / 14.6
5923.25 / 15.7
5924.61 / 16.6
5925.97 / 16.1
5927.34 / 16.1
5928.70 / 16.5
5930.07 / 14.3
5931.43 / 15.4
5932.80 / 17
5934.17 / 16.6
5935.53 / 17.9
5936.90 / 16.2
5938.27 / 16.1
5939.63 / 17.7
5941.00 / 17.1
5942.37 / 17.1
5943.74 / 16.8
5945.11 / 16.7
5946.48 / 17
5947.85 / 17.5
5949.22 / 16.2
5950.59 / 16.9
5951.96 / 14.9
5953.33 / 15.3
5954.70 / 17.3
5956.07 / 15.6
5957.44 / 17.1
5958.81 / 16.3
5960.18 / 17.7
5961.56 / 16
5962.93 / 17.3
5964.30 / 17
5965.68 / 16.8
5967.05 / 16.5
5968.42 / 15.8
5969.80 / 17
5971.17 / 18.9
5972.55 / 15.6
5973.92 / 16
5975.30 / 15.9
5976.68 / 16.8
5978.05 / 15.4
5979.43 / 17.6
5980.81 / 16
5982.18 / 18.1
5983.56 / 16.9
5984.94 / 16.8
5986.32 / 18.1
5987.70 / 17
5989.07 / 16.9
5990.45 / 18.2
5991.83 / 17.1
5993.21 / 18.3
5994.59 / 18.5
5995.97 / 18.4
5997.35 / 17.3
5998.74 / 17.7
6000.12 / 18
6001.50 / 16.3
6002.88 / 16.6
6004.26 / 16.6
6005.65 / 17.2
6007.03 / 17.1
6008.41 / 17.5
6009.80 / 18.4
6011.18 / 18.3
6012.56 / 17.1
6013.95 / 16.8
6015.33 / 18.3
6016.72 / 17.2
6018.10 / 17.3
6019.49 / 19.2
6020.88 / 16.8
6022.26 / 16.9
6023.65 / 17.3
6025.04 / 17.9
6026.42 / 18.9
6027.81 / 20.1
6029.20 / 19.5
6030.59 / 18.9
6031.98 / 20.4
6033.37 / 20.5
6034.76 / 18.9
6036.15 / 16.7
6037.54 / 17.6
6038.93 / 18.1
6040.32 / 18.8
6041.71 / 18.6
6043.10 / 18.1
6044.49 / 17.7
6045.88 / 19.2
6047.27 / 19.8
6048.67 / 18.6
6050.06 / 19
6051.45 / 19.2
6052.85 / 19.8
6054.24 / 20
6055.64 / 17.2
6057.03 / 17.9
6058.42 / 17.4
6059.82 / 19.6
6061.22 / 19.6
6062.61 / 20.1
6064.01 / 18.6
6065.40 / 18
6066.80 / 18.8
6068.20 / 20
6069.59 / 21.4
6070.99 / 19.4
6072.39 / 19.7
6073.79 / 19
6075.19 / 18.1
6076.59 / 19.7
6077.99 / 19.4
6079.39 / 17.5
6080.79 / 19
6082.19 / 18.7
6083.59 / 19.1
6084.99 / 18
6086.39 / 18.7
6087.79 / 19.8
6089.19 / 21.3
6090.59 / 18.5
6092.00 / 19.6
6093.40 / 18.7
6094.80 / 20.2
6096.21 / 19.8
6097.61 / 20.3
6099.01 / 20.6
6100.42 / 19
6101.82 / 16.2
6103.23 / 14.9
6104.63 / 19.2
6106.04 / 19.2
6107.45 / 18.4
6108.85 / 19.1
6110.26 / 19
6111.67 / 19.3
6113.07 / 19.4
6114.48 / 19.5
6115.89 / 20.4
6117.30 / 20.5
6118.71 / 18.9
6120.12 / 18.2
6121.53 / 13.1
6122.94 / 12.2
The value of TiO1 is 0.103 mag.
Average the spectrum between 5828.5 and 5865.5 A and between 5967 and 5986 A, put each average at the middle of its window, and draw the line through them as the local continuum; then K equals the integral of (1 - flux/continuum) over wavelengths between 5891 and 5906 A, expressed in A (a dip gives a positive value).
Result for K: 5.9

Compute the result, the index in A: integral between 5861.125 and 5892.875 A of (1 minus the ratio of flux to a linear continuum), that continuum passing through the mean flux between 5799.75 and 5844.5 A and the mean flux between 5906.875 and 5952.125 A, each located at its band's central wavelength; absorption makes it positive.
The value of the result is 6.0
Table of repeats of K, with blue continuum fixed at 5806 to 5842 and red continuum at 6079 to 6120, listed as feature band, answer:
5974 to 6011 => 2.8 A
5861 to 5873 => 1.1 A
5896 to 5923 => 6.1 A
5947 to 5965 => 1.9 A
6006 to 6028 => 1.2 A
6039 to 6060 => 0.2 A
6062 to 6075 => -0.3 A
